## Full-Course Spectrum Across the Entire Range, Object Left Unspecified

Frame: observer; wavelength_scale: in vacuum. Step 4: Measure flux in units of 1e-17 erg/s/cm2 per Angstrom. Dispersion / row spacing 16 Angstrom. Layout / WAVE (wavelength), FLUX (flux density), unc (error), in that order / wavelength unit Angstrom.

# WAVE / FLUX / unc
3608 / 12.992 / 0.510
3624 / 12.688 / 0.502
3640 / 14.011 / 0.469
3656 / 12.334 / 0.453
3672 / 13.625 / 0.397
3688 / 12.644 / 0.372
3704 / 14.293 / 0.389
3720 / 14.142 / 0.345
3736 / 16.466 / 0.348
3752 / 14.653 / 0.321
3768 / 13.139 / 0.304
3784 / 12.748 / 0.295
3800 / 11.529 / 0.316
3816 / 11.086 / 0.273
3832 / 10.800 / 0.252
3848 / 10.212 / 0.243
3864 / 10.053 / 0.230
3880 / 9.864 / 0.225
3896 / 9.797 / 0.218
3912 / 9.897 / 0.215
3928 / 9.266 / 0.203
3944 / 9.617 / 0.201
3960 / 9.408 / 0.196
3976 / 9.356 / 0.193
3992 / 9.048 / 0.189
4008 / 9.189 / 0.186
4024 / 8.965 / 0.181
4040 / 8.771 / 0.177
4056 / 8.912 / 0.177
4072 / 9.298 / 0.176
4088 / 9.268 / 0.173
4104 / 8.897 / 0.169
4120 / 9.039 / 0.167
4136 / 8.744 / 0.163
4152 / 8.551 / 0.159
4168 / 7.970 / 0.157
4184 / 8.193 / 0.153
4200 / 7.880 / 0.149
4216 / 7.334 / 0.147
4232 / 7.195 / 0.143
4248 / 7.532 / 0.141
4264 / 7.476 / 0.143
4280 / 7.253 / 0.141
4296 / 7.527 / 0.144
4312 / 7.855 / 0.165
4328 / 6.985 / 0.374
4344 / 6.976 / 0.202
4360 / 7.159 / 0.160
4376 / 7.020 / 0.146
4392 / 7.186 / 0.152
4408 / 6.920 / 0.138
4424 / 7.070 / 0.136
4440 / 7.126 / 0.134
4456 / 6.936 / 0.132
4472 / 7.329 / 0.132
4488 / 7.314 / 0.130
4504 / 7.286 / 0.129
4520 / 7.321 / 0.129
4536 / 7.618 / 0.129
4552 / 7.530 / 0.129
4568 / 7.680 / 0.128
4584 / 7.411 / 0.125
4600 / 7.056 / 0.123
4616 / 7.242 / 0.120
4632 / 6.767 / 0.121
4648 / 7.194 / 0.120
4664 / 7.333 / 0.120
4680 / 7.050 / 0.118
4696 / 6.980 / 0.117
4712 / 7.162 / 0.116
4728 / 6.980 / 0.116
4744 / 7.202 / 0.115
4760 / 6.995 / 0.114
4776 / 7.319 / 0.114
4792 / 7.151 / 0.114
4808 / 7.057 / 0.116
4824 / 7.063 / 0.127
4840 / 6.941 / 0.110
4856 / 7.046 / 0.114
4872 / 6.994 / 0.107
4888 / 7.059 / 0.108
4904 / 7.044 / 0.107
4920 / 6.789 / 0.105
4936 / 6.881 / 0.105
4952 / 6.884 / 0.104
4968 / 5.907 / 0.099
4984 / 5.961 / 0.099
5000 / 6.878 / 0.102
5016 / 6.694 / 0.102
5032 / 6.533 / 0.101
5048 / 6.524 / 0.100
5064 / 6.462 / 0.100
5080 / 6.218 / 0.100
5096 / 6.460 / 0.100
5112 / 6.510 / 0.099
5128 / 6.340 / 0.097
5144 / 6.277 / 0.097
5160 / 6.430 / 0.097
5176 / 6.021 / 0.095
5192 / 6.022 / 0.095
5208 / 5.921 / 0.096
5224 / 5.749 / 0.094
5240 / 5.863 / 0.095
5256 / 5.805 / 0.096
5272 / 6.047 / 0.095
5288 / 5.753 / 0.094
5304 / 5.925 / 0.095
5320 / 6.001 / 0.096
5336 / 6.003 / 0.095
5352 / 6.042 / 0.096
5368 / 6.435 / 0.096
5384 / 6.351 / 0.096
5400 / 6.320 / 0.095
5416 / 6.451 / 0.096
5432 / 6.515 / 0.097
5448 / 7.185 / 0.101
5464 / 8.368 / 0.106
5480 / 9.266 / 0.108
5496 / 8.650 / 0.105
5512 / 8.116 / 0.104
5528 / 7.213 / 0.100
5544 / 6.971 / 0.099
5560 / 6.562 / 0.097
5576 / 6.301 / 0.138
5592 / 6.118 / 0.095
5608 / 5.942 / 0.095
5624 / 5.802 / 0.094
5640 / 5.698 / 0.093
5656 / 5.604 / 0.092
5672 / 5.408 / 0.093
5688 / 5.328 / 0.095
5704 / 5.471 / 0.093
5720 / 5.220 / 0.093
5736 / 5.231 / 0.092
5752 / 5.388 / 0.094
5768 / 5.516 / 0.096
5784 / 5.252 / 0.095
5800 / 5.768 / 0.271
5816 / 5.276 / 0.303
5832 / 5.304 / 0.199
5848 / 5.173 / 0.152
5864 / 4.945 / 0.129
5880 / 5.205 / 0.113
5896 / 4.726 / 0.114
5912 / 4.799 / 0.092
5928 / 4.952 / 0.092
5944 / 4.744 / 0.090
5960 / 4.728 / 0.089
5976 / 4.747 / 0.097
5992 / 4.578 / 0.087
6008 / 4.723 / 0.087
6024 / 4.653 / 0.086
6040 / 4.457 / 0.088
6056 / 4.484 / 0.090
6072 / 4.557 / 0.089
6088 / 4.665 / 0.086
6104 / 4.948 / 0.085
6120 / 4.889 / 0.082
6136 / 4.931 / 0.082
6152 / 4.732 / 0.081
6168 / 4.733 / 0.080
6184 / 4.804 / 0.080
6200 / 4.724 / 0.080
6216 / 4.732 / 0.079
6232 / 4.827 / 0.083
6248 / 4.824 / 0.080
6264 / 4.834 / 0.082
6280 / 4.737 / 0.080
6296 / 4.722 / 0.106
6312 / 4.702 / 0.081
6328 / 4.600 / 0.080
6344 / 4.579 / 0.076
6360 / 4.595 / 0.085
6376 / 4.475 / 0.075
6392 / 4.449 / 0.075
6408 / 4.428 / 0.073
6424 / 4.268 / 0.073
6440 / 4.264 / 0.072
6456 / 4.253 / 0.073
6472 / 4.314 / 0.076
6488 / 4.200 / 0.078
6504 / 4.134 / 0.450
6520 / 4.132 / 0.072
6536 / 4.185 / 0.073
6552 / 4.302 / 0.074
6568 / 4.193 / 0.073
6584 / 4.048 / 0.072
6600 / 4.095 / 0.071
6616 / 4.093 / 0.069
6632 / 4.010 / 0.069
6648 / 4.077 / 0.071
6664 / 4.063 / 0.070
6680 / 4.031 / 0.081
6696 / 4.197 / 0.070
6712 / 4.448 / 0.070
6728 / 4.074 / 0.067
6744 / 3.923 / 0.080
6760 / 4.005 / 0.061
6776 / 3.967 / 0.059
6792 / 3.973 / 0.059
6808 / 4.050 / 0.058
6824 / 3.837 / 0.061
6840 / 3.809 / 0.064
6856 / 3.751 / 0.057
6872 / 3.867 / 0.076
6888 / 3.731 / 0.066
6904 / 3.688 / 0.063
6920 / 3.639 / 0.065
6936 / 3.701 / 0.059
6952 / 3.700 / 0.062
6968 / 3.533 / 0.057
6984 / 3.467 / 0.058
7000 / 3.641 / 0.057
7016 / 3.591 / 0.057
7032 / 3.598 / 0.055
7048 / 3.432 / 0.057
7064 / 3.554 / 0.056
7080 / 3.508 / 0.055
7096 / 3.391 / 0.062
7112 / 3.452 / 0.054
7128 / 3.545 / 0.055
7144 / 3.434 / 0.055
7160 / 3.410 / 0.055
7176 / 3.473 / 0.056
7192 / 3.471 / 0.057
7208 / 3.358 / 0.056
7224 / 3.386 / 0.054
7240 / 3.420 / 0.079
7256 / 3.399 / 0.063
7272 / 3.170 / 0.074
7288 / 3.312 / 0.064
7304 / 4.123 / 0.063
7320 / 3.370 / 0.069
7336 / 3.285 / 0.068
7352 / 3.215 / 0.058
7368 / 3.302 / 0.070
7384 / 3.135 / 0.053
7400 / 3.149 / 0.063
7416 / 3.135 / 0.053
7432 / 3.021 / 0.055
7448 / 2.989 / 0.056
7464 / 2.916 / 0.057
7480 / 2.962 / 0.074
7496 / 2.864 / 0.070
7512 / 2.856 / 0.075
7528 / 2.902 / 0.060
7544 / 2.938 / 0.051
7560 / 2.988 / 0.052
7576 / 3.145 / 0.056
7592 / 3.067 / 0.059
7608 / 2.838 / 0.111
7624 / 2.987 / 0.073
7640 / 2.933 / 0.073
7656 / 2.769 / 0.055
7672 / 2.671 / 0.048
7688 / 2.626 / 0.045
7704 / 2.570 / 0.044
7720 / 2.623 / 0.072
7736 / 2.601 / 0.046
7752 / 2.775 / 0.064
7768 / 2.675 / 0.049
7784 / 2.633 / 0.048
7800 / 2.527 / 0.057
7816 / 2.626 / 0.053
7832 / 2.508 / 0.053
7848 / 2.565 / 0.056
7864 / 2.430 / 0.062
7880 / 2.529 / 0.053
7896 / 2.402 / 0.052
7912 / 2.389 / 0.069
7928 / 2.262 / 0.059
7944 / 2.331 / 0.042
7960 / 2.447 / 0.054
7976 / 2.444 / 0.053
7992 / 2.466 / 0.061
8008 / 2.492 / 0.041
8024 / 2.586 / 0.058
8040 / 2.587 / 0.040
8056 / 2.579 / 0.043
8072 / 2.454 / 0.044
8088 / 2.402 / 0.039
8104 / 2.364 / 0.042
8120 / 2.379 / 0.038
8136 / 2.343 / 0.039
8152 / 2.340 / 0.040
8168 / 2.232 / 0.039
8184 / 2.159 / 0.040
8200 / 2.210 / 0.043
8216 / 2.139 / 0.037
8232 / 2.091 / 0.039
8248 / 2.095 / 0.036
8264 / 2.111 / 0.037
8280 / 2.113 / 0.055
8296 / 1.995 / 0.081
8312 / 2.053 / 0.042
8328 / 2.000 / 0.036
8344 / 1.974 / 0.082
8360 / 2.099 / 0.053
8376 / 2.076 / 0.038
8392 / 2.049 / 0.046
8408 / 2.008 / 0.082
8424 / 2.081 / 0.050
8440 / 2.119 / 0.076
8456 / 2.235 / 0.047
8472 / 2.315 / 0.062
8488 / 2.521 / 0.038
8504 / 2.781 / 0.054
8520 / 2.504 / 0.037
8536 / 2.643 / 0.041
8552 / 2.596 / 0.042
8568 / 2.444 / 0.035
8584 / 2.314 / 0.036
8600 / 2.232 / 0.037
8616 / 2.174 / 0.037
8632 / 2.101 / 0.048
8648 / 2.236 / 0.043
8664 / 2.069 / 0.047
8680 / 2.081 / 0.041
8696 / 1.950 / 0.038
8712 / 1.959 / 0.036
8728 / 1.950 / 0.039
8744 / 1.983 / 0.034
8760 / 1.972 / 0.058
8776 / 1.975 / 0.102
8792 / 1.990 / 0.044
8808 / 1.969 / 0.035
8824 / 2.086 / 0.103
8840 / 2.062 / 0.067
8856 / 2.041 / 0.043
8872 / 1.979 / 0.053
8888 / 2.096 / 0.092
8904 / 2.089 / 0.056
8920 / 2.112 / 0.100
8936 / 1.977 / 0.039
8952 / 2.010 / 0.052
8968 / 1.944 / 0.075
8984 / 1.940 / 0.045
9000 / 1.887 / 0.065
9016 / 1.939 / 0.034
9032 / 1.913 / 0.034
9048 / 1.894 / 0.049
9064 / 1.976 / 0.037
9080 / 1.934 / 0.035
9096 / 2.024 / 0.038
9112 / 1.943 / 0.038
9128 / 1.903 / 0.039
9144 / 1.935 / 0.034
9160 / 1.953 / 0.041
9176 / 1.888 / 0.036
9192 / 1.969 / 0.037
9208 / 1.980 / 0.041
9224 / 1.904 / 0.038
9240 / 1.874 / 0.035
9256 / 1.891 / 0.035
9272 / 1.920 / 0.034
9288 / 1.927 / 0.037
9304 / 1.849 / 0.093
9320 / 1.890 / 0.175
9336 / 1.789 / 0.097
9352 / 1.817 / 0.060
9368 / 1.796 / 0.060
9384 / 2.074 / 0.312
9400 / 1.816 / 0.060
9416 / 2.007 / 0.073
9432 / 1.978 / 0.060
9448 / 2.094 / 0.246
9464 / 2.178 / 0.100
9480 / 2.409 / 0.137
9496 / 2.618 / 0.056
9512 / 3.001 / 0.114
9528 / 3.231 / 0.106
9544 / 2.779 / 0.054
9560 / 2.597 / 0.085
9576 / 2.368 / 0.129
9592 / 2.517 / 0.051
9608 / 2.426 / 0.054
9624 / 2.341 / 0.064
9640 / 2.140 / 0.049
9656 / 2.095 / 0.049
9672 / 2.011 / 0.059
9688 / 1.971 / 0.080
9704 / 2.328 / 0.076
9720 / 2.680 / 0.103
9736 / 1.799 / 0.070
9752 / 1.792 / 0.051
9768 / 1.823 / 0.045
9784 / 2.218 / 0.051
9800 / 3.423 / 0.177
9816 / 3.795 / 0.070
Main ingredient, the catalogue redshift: 0.959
